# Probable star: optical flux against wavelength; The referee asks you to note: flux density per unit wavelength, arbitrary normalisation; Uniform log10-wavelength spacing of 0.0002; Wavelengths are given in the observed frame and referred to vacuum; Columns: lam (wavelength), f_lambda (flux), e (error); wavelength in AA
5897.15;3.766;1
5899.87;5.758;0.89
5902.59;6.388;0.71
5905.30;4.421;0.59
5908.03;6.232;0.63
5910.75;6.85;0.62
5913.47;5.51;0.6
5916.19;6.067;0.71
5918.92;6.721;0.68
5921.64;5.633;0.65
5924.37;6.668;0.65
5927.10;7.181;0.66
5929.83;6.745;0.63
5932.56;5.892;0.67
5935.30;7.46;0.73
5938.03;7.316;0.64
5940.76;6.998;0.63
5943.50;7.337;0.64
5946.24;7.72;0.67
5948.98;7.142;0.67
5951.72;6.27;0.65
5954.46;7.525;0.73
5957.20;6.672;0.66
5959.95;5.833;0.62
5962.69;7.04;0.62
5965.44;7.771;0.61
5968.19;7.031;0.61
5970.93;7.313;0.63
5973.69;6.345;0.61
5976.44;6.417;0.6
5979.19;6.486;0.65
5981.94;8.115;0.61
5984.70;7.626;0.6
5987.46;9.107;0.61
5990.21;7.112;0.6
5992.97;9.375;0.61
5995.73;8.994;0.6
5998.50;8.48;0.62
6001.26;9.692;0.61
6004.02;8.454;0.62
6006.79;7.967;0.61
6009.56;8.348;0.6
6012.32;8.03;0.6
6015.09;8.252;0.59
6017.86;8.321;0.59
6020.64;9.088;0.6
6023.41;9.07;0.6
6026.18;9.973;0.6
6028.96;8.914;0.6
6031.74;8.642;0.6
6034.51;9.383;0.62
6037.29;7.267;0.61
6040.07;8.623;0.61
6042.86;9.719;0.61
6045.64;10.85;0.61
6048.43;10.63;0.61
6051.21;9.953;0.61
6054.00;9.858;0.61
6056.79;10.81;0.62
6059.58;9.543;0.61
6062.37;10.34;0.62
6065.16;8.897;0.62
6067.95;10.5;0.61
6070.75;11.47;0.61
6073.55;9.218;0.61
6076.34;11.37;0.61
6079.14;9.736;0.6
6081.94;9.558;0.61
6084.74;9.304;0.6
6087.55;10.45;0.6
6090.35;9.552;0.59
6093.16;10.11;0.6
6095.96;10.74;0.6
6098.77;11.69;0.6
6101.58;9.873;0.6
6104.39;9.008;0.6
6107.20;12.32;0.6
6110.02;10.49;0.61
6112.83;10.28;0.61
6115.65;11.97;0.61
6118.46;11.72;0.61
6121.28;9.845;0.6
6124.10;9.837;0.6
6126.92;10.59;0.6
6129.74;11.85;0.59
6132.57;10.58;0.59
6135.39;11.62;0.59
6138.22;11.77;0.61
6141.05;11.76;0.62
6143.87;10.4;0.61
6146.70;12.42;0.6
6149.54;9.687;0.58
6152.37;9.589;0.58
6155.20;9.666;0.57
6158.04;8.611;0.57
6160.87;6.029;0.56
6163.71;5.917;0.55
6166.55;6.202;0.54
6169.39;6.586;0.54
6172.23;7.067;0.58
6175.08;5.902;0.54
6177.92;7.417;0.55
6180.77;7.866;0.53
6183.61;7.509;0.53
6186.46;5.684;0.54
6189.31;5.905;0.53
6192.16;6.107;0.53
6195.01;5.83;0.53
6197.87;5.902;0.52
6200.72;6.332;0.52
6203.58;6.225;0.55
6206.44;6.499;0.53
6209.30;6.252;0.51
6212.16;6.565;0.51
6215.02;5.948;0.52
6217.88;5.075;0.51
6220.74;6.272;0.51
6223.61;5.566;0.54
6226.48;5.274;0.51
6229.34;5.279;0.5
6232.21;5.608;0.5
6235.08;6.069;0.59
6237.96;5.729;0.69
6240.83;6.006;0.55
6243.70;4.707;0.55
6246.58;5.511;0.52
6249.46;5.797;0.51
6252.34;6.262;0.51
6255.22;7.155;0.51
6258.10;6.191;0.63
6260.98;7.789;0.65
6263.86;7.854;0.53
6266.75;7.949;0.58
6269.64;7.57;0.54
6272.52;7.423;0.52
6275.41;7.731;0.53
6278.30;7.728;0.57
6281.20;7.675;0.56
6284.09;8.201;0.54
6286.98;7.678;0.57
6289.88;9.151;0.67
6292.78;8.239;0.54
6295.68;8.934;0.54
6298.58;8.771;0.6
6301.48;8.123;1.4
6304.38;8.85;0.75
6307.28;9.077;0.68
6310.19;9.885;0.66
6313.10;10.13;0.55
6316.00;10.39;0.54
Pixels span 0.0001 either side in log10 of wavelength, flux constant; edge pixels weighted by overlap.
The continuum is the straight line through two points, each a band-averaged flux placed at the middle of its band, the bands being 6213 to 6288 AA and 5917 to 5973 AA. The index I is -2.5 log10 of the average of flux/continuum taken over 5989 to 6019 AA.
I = -0.23 mag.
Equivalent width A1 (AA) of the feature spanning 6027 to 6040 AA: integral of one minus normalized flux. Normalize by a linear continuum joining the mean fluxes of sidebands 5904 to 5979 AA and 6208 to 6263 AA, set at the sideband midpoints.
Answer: -4.4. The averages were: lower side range 6.67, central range 8.62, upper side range 5.97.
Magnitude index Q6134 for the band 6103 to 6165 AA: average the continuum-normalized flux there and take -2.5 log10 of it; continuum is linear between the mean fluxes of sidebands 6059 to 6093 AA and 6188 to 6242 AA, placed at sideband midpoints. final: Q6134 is -0.230 mag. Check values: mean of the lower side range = 10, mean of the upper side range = 5.92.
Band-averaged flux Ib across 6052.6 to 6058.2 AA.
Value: 10.3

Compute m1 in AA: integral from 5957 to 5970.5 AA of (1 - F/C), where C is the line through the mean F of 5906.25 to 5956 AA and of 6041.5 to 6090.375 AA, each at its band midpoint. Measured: 1.1 AA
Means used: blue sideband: 6.72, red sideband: 10.1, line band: 6.92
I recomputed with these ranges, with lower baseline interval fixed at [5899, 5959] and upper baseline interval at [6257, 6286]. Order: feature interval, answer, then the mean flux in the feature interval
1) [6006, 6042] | -0.25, 8.63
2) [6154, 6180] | 0.04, 7.04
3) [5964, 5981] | -0.04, 6.93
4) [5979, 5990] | -0.17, 7.91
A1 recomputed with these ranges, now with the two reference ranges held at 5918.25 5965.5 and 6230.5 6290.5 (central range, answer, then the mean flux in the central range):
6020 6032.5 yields -4.2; 9.17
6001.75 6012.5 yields -2.3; 8.35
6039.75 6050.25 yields -4.9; 10.1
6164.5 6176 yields 0.8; 6.43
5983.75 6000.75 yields -4.1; 8.53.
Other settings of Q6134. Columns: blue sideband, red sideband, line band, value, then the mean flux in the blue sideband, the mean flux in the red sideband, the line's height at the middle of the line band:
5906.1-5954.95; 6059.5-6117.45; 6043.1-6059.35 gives -0.09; 6.7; 10.3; 9.48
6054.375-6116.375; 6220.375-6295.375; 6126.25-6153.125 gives -0.20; 10.3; 6.83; 9.21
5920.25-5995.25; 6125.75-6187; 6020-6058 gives -0.20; 7.14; 8.88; 7.85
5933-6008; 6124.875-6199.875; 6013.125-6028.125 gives -0.15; 7.52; 8.39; 7.75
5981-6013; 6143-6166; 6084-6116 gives -0.19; 8.46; 8.9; 8.74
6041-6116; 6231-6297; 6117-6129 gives -0.12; 10.3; 7.09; 9.51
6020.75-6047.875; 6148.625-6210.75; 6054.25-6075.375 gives -0.16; 9.2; 6.92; 8.72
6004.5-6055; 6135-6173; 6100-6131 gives -0.18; 9.03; 9.06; 9.05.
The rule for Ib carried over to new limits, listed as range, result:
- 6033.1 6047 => 9.17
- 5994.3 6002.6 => 9.05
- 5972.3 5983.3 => 6.84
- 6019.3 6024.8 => 9.09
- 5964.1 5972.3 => 7.38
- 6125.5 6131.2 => 11.2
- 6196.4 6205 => 6.15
